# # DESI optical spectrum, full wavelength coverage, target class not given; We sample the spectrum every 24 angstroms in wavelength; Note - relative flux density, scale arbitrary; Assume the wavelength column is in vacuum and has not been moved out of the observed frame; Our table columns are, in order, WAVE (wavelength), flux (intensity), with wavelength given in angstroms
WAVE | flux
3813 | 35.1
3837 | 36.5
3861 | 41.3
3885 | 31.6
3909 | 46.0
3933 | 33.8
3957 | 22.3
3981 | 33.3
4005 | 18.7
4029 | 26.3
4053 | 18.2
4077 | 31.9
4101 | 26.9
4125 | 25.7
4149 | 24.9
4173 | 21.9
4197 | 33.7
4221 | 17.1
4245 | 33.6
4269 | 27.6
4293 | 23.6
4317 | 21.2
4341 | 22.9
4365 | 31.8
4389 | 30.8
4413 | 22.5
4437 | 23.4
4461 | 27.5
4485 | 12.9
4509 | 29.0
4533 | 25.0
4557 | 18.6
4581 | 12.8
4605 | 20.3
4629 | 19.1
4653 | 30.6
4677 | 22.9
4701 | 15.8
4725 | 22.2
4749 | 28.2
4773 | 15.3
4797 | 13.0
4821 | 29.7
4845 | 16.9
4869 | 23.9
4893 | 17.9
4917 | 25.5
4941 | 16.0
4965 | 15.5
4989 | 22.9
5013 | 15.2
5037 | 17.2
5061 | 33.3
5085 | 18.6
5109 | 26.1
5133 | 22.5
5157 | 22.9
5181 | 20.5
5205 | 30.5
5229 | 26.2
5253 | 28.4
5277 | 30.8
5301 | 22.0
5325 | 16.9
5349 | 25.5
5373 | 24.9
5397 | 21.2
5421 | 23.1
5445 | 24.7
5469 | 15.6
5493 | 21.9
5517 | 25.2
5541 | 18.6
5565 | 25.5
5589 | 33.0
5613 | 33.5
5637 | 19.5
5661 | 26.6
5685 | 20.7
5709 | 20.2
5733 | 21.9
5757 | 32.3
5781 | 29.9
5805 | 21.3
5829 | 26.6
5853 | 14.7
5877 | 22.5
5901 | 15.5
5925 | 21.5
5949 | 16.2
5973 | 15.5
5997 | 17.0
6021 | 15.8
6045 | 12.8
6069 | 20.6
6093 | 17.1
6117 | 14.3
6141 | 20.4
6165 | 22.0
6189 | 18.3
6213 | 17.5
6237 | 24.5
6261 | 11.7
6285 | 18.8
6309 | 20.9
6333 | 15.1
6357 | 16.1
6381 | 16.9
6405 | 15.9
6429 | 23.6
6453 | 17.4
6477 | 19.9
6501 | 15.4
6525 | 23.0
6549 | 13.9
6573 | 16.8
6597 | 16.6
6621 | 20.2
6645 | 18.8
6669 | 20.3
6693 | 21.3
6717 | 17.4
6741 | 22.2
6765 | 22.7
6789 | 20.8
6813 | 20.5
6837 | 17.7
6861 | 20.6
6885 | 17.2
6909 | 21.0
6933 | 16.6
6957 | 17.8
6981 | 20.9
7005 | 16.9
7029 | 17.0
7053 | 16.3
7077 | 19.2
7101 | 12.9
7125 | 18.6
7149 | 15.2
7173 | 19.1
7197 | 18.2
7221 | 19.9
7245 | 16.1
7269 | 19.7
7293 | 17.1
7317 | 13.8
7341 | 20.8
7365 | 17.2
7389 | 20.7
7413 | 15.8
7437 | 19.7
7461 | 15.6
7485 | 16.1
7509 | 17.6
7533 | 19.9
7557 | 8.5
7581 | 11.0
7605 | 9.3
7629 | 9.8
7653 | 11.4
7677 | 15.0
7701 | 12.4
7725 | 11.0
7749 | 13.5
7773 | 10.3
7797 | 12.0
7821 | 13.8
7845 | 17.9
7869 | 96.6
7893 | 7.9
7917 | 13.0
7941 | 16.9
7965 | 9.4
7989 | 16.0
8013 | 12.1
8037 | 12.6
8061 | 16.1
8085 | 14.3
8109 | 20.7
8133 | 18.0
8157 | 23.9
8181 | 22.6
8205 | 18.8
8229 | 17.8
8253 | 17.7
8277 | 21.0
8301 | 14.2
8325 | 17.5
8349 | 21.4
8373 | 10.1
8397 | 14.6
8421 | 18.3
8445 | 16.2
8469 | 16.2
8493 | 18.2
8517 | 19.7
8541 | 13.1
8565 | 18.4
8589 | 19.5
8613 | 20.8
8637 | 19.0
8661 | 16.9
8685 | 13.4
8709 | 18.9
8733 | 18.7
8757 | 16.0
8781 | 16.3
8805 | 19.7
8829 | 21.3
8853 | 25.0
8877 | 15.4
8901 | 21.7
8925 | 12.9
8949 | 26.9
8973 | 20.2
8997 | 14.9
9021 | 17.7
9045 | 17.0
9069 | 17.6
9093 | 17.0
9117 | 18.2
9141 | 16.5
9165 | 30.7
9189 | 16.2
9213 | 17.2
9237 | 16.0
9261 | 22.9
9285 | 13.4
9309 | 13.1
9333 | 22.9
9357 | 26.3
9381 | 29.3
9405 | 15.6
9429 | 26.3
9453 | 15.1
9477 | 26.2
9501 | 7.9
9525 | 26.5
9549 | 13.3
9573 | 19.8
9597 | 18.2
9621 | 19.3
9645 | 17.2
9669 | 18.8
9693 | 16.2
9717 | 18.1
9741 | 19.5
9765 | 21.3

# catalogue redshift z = 1.11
